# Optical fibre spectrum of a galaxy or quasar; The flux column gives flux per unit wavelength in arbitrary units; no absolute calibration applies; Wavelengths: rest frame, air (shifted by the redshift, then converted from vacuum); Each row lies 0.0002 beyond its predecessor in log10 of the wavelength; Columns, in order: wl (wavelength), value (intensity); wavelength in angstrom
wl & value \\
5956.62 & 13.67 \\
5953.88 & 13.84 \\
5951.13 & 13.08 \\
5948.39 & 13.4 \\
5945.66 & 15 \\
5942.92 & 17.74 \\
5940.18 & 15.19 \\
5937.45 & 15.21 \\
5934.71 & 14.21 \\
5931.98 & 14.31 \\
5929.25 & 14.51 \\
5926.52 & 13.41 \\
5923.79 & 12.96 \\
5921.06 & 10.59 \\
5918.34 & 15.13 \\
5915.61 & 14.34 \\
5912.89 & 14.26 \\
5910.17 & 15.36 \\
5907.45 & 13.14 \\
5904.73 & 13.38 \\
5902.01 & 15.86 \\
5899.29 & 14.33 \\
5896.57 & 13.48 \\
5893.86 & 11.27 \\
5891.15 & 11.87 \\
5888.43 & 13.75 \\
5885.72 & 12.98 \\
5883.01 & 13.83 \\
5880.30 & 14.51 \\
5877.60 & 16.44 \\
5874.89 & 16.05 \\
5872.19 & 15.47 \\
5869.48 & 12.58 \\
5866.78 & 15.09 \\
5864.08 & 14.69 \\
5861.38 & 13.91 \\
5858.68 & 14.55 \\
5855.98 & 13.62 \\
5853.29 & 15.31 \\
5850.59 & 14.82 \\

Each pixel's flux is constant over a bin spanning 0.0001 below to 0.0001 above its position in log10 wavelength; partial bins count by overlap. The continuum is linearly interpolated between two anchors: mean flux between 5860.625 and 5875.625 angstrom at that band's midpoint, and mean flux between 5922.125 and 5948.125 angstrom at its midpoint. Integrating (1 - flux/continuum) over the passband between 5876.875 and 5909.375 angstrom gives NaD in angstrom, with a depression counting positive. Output 2.00 angstrom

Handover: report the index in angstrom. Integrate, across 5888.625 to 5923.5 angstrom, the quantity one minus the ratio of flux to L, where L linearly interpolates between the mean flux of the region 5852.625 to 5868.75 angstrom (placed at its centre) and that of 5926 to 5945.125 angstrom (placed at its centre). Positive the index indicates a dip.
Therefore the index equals 2.9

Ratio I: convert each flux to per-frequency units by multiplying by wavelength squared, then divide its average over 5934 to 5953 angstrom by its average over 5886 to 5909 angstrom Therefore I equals 1.1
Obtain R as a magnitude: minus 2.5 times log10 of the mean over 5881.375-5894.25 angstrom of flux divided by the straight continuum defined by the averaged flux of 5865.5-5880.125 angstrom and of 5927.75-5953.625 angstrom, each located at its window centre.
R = 0.16 mag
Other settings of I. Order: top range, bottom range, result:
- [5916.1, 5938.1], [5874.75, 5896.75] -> 1.02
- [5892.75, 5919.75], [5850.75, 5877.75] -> 0.97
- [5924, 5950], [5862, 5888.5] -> 1.03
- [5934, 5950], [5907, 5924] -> 1.11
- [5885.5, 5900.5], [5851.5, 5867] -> 0.90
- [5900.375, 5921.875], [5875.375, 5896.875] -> 1.04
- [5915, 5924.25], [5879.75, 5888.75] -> 0.97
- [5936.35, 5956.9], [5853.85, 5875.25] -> 1.04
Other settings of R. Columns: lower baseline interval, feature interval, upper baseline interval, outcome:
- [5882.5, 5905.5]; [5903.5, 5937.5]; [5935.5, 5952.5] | 0.03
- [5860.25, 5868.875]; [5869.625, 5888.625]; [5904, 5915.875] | -0.02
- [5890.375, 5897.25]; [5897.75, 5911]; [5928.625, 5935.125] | -0.13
